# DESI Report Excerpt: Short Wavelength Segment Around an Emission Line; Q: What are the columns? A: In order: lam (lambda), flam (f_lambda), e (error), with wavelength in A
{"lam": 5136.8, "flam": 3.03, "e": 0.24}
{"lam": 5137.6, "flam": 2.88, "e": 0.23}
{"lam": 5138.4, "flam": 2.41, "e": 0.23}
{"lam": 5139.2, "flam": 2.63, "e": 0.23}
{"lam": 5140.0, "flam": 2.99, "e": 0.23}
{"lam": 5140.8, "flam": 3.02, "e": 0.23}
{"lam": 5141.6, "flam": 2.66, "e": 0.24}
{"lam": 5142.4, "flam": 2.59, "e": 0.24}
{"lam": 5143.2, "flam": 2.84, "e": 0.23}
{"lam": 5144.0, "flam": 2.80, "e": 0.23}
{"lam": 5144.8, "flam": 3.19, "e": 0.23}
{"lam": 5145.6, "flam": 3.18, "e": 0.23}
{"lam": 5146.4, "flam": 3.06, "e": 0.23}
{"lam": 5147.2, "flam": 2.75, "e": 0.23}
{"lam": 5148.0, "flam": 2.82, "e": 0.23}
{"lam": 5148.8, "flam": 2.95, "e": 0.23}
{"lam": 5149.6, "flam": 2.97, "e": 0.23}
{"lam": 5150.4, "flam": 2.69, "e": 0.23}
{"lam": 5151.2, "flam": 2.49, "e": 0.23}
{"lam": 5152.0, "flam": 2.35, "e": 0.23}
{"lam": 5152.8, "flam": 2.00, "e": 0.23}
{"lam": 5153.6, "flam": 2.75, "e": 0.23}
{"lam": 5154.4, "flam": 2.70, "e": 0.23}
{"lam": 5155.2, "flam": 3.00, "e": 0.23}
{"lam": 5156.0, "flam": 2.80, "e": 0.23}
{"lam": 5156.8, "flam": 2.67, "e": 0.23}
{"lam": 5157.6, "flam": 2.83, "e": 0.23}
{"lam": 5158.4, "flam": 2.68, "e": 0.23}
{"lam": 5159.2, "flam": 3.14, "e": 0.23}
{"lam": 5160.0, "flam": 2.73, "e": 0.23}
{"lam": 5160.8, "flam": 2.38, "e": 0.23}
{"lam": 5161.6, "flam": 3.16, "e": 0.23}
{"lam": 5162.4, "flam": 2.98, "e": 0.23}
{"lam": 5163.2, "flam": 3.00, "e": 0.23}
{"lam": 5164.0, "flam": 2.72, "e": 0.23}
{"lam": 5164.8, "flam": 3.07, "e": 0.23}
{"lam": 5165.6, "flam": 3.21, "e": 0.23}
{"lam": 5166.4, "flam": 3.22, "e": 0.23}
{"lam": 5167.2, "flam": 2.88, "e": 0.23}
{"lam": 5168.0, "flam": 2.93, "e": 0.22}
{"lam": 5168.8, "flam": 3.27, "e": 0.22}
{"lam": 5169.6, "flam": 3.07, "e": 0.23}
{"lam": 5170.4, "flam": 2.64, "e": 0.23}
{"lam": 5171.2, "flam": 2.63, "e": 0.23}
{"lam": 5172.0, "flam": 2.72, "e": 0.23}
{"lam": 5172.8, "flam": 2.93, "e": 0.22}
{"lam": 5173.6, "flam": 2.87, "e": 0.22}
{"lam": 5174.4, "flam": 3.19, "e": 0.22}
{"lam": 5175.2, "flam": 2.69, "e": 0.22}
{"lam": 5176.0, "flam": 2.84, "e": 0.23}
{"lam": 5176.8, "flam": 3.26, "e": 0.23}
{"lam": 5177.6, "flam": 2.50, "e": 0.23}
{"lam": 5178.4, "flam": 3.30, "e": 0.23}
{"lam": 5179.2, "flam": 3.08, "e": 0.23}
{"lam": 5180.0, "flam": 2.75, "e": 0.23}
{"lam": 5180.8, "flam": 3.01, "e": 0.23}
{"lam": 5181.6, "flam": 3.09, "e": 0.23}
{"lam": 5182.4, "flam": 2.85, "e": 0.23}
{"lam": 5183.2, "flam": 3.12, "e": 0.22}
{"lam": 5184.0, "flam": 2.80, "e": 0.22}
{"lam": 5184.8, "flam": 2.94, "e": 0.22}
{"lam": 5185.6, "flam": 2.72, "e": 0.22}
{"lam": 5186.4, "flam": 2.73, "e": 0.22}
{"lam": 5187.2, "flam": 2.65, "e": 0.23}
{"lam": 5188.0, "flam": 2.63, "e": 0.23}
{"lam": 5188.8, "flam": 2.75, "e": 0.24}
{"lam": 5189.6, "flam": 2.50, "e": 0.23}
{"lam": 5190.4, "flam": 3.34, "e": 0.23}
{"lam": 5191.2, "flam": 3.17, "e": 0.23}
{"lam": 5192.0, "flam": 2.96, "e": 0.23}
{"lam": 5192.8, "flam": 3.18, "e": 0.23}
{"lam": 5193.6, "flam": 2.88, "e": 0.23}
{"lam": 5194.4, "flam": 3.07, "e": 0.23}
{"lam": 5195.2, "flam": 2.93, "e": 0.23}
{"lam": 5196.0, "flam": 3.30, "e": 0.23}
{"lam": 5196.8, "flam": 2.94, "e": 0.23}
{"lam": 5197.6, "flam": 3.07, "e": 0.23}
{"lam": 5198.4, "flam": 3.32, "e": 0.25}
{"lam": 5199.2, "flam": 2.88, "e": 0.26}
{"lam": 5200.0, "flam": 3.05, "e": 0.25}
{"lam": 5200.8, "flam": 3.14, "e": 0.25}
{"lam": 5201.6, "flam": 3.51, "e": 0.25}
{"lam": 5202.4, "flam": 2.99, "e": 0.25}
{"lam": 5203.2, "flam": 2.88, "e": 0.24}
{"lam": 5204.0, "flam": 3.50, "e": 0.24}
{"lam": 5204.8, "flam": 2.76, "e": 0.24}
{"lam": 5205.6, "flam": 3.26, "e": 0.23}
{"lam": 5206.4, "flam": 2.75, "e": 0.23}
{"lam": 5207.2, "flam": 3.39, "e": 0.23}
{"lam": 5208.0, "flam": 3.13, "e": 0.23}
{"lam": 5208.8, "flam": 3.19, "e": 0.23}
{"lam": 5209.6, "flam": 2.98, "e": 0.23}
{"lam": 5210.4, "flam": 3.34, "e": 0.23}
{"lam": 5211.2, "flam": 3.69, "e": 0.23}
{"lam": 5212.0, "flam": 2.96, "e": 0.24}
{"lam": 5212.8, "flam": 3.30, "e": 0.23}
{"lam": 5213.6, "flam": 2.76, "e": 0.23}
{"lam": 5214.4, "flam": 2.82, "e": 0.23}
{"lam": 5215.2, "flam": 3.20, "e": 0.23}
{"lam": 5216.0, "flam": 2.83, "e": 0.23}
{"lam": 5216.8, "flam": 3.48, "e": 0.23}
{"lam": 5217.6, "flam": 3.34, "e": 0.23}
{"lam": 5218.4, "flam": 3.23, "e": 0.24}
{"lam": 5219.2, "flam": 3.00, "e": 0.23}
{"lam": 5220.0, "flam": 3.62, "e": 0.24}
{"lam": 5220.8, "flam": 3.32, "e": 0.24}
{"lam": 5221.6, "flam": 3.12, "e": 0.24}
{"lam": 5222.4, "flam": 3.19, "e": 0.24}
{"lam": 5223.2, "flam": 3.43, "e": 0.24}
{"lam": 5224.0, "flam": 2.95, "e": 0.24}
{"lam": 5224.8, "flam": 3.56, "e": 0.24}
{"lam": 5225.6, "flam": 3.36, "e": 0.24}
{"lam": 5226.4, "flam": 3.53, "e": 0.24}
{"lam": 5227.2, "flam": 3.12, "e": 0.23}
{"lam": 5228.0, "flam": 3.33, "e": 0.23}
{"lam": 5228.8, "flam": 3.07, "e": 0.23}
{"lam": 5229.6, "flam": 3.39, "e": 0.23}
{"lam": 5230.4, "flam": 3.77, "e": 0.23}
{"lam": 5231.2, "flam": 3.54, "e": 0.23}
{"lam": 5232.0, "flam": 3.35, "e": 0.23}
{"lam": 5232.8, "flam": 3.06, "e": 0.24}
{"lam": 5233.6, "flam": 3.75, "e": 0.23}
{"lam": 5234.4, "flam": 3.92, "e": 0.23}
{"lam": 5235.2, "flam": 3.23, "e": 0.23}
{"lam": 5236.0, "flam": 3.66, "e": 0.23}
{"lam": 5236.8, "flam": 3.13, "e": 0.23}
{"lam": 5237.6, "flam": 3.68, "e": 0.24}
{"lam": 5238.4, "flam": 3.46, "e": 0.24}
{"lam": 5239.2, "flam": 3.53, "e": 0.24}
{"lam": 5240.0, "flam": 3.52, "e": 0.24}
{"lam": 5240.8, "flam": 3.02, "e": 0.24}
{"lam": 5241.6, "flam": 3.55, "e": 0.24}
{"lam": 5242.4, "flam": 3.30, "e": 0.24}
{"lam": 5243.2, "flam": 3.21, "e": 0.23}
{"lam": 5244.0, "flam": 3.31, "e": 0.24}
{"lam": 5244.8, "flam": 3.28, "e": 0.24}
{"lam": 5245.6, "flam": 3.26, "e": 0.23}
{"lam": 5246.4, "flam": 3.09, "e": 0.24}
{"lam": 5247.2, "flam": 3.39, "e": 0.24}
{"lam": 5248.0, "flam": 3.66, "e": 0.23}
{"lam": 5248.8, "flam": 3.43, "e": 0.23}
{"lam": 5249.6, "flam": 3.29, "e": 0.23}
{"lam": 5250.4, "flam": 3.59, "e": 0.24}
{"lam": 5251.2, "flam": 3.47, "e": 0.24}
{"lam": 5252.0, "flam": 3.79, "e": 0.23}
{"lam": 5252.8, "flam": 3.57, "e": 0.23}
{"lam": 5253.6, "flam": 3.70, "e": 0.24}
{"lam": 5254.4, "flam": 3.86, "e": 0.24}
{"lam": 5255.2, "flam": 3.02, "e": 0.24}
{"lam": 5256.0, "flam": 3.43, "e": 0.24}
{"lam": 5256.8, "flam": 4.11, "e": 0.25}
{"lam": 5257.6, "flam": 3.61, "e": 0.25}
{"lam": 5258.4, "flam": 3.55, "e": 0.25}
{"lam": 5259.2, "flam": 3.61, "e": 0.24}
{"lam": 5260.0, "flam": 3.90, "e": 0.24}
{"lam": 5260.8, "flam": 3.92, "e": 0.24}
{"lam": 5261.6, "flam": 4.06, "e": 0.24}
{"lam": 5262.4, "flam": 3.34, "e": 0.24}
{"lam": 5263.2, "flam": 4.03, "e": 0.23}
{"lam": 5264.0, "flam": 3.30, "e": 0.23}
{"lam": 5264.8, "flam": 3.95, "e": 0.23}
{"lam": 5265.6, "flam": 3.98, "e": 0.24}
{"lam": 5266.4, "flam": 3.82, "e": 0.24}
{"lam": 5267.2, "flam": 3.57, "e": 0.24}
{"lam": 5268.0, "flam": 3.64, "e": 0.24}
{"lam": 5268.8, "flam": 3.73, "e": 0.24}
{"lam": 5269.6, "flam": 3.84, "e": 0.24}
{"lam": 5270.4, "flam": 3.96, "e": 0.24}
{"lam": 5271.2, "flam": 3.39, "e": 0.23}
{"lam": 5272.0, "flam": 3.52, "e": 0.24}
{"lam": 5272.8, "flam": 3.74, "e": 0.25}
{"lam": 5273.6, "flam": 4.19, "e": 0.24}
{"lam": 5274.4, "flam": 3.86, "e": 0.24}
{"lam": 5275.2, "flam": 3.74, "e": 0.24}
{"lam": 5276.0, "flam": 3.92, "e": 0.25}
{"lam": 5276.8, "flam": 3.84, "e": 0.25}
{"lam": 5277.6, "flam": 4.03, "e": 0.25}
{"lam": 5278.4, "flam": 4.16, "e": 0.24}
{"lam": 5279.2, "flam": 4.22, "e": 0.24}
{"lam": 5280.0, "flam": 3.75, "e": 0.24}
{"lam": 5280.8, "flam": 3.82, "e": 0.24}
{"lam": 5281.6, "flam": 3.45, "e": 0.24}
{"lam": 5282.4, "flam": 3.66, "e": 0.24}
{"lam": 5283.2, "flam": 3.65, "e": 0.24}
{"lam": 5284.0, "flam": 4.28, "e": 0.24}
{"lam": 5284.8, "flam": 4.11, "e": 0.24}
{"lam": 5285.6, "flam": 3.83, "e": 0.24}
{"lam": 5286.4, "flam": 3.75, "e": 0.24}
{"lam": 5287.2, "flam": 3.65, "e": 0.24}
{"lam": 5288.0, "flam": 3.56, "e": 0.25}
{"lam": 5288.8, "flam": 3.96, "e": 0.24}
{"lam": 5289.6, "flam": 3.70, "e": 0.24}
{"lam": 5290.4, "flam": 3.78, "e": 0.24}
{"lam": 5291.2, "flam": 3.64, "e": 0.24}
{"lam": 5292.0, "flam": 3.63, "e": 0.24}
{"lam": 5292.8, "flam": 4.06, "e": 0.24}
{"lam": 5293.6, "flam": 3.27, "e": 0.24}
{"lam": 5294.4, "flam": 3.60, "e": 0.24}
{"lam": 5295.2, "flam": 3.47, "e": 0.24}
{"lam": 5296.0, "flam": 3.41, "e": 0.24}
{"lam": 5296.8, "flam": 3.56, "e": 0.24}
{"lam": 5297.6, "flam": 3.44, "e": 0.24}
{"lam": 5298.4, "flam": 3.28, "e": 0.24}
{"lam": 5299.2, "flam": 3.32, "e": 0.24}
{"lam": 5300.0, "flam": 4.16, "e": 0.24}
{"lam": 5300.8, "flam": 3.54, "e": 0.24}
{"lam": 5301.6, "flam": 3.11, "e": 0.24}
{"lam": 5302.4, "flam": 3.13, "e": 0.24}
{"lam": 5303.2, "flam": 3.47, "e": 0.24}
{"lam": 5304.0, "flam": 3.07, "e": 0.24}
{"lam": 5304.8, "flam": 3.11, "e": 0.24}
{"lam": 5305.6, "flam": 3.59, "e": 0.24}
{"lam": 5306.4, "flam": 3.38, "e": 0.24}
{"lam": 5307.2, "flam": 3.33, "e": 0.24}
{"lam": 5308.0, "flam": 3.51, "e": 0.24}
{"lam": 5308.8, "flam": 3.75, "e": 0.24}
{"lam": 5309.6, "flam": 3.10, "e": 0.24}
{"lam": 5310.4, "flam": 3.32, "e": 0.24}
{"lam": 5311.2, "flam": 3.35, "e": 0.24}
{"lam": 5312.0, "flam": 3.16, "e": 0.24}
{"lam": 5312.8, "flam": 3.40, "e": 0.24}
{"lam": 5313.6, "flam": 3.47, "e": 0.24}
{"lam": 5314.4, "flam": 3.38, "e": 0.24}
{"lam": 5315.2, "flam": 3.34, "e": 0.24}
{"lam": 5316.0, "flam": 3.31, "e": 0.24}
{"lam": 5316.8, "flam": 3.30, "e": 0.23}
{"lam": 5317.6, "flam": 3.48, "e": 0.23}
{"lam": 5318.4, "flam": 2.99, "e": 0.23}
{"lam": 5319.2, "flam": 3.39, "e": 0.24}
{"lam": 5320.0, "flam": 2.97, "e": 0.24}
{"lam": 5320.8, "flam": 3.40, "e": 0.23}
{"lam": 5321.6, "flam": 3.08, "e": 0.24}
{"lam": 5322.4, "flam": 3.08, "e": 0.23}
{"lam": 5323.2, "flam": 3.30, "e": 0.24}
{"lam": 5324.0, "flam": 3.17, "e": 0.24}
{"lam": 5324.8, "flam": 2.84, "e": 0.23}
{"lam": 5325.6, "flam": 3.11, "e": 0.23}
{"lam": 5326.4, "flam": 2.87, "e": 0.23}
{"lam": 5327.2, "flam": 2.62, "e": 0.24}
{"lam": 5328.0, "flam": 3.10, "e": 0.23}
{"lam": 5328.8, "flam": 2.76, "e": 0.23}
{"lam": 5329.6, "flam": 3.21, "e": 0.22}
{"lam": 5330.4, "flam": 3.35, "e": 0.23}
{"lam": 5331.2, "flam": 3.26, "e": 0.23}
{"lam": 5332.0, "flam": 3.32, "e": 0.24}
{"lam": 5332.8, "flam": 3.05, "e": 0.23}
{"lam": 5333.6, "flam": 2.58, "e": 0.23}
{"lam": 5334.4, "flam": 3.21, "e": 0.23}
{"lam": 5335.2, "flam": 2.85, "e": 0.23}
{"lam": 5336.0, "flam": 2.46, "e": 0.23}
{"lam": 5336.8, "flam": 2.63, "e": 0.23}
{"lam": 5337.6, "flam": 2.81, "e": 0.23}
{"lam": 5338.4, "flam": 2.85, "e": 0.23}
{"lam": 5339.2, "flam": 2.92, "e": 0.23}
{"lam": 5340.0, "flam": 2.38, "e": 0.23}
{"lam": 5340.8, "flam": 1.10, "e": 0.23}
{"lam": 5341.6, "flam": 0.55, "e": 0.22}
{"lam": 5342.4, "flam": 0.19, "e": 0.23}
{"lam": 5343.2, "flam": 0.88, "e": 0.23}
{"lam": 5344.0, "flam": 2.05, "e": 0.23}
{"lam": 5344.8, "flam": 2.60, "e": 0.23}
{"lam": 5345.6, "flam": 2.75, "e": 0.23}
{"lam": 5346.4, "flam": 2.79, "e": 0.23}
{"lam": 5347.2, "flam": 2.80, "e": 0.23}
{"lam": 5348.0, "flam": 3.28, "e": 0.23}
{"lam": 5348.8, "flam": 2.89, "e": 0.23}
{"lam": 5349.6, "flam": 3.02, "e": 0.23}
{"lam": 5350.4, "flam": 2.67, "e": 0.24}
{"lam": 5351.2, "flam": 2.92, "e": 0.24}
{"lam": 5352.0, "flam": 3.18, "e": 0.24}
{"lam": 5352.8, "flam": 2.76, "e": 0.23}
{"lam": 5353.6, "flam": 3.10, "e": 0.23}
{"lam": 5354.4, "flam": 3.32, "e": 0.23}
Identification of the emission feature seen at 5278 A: C III] 1909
